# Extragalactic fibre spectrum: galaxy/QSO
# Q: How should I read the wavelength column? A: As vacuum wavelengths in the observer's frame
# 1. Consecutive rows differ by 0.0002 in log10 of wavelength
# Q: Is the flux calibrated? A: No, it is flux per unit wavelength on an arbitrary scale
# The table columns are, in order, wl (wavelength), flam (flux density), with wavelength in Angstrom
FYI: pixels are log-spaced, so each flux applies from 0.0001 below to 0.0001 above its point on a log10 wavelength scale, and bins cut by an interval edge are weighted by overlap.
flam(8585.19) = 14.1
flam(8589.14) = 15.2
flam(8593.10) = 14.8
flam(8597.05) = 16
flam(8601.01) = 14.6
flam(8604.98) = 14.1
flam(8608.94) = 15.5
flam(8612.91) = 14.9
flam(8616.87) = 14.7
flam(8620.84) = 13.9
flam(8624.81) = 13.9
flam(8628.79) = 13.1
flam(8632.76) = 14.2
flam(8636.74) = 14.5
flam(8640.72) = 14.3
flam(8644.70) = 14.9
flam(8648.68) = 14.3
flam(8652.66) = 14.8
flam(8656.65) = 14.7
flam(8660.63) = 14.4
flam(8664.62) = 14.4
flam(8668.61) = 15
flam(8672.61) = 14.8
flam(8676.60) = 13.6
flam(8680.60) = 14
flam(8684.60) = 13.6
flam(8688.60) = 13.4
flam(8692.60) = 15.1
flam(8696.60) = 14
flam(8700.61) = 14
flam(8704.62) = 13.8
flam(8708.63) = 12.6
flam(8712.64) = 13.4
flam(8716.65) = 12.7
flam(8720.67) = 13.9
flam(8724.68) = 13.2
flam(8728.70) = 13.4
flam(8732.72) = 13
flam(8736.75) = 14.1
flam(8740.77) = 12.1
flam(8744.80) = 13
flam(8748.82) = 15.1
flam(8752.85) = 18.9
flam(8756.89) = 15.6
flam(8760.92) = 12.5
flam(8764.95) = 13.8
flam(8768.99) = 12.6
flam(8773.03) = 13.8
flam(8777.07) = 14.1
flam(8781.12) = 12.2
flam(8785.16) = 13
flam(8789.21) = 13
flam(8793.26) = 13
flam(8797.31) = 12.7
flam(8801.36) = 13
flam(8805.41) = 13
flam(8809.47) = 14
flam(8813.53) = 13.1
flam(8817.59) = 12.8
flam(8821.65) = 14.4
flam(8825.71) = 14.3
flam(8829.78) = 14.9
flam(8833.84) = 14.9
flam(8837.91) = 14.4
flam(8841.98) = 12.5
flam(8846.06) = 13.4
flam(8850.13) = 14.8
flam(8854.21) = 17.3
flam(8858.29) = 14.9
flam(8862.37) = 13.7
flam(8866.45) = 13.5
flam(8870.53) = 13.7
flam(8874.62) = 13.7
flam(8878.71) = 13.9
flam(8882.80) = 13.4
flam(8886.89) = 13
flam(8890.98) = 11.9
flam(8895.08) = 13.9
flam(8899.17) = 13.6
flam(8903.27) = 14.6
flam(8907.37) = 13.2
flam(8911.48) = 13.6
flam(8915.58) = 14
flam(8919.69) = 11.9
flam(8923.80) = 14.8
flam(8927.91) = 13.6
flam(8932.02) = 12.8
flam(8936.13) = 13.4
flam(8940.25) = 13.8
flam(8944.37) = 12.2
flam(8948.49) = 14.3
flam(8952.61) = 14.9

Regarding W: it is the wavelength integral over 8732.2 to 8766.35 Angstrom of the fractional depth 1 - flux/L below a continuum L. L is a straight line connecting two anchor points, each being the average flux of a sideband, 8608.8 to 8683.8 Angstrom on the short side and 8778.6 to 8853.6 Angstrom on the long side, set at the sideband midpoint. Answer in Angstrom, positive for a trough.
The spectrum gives -1.0 Angstrom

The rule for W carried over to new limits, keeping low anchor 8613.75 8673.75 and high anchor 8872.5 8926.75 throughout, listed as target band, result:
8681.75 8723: 1.6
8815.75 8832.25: -0.4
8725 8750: 1.2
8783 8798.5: 1.1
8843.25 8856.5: -1.3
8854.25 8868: -0.9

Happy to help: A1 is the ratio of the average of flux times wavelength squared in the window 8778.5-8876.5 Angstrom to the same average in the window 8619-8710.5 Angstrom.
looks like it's 1.0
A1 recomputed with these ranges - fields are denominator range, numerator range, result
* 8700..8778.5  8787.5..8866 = 1.03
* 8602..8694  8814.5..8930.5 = 1.02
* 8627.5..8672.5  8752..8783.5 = 0.99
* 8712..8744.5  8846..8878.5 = 1.12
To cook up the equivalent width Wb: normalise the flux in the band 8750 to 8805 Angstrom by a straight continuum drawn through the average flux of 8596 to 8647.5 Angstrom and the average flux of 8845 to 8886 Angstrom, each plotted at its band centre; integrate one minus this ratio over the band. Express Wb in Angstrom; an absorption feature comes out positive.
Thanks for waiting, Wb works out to 2.3 Angstrom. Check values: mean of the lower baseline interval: 14.5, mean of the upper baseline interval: 14.2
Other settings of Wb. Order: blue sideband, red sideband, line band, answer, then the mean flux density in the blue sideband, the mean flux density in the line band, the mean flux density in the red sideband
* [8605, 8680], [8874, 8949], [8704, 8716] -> 0.9 Angstrom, 14.4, 13.1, 13.4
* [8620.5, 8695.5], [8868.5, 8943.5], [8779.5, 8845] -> 1.5 Angstrom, 14.3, 13.5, 13.5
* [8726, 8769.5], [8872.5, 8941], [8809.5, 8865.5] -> -2.1 Angstrom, 14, 14.2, 13.5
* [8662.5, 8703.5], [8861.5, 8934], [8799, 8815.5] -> 0.6 Angstrom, 14.2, 13.3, 13.5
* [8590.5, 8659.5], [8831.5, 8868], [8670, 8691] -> 0.8 Angstrom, 14.5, 13.9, 14.4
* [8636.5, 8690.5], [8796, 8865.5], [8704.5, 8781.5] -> 2.5 Angstrom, 14.3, 13.7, 14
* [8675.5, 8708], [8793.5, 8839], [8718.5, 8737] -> 0.5 Angstrom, 13.9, 13.5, 13.7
